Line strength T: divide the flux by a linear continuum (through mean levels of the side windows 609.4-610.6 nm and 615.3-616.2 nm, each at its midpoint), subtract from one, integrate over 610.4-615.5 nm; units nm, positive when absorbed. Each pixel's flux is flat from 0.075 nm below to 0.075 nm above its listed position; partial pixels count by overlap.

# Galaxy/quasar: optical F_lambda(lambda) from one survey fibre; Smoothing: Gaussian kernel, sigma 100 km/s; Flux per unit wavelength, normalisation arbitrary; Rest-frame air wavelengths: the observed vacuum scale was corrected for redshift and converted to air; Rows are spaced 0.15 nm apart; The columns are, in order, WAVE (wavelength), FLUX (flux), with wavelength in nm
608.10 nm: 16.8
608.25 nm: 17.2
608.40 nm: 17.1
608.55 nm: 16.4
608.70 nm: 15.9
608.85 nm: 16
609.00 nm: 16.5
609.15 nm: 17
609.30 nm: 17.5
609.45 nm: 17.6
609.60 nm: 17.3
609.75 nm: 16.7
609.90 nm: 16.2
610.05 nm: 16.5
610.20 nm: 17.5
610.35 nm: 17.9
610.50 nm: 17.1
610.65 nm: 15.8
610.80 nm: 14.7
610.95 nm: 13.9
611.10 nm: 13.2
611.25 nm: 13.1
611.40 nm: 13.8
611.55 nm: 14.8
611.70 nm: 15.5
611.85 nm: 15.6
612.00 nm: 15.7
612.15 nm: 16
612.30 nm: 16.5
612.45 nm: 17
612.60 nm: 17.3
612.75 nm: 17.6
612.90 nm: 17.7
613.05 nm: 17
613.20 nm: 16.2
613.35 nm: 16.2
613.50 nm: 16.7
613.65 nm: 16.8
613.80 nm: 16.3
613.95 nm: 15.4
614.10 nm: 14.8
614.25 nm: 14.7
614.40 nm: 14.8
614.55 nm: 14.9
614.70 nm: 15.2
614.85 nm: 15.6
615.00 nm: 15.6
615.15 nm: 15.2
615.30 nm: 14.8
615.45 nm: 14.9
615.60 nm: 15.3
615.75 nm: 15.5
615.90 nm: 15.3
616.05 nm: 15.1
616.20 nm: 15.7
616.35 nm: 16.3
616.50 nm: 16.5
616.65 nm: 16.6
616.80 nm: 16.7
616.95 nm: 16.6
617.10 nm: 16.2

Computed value 0.16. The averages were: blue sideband 17.1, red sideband 15.2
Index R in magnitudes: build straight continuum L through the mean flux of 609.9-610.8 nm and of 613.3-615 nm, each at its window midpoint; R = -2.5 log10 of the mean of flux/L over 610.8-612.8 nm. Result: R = 0.064 mag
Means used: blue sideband 16.7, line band 15.3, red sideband 15.6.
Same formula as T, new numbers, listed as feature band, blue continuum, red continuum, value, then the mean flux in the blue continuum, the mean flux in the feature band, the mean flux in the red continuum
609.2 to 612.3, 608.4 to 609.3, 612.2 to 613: 0.18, 16.5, 15.8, 17.2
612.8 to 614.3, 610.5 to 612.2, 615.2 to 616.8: -0.10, 14.8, 16.2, 15.6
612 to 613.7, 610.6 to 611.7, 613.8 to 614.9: -0.24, 14.2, 16.8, 15.1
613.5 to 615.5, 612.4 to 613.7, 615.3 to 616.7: 0.11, 16.9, 15.4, 15.6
